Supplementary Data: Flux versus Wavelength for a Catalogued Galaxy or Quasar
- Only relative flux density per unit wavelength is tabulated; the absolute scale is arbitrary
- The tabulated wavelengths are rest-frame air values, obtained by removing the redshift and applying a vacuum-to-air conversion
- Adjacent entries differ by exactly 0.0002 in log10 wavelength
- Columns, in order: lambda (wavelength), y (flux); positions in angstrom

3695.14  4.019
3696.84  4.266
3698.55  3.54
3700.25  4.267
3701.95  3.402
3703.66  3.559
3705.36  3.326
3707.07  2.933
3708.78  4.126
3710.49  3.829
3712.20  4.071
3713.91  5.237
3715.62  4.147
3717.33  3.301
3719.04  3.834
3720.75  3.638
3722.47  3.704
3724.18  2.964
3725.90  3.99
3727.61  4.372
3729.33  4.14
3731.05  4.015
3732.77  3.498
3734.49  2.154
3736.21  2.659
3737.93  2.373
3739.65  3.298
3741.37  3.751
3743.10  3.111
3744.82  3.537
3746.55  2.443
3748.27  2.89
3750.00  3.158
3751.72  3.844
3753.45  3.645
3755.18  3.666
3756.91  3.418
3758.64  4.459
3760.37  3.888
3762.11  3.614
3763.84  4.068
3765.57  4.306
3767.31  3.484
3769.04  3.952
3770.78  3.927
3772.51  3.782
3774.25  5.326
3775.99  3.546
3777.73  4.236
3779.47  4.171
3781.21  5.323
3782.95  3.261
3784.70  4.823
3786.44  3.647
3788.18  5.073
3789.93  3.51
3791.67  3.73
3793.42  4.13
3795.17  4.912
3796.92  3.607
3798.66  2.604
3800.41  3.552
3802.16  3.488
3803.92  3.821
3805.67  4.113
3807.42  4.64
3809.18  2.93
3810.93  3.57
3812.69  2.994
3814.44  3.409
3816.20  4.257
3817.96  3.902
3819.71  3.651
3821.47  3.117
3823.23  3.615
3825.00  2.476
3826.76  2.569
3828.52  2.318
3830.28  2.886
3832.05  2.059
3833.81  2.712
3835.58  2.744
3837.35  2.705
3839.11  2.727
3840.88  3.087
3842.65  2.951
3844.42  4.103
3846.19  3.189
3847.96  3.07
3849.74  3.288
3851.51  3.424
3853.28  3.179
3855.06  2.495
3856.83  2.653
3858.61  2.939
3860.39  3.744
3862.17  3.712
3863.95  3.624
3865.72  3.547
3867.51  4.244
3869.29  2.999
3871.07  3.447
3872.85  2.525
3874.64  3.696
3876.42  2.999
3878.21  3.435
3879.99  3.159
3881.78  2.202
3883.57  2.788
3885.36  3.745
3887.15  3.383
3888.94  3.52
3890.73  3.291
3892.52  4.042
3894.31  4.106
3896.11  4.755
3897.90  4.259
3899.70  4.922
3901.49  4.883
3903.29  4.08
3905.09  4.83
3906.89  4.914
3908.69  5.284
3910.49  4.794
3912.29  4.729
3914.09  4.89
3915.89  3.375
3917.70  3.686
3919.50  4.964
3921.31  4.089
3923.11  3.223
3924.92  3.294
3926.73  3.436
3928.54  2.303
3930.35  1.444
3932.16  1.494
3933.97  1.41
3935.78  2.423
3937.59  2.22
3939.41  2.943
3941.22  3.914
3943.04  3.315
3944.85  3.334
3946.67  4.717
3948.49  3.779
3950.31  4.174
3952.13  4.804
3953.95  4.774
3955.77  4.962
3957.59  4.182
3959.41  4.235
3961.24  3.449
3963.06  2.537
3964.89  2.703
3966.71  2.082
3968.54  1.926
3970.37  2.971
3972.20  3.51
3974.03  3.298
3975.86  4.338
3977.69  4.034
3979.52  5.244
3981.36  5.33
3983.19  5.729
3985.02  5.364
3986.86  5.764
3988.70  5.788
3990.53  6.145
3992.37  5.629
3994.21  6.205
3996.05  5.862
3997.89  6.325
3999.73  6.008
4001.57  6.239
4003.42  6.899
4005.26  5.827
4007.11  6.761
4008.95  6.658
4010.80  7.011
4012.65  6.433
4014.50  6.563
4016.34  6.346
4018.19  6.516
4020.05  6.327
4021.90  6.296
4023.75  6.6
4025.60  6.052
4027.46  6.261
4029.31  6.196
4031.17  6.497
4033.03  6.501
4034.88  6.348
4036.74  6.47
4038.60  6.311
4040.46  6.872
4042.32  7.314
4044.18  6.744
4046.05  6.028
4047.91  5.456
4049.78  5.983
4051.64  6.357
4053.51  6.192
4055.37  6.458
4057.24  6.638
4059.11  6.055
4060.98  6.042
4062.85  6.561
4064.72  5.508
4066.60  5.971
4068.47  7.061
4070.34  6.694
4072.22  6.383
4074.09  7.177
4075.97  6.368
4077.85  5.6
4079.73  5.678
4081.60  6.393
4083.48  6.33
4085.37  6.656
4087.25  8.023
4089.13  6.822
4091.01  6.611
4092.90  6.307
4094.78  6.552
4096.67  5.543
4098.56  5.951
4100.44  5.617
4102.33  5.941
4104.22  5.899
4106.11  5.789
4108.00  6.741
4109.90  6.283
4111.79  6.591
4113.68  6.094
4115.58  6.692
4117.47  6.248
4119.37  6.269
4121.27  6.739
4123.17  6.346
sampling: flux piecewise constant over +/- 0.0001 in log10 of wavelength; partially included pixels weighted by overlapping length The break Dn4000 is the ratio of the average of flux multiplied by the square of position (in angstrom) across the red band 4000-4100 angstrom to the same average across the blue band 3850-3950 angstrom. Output 1.95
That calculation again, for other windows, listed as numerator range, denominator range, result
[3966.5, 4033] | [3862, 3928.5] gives 1.55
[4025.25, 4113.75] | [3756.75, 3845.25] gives 2.00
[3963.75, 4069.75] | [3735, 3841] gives 1.84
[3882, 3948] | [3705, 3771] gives 1.12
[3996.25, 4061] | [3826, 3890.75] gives 2.24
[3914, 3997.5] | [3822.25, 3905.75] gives 1.23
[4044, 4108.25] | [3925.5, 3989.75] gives 1.81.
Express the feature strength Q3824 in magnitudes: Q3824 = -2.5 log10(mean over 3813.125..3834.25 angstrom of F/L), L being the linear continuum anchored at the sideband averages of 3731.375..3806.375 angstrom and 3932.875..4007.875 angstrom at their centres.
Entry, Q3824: 0.25 mag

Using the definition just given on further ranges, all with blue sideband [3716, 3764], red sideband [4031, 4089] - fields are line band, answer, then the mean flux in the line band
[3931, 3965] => 0.49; 3.44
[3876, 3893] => 0.43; 3.24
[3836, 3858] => 0.41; 3.06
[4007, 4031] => -0.07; 6.45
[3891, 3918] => 0.11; 4.49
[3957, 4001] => 0.24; 4.55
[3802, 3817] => 0.12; 3.7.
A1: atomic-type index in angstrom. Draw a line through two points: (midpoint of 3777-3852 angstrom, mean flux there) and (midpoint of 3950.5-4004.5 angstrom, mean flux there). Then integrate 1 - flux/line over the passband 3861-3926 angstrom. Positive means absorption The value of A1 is 3.4 angstrom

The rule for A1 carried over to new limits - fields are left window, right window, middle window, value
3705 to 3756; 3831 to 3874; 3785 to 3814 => -4.22 angstrom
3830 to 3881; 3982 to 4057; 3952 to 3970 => 5.76 angstrom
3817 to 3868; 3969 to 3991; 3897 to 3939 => 2.85 angstrom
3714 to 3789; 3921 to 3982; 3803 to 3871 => 6.54 angstrom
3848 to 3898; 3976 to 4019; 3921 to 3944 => 9.58 angstrom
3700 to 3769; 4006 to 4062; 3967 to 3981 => 5.35 angstrom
